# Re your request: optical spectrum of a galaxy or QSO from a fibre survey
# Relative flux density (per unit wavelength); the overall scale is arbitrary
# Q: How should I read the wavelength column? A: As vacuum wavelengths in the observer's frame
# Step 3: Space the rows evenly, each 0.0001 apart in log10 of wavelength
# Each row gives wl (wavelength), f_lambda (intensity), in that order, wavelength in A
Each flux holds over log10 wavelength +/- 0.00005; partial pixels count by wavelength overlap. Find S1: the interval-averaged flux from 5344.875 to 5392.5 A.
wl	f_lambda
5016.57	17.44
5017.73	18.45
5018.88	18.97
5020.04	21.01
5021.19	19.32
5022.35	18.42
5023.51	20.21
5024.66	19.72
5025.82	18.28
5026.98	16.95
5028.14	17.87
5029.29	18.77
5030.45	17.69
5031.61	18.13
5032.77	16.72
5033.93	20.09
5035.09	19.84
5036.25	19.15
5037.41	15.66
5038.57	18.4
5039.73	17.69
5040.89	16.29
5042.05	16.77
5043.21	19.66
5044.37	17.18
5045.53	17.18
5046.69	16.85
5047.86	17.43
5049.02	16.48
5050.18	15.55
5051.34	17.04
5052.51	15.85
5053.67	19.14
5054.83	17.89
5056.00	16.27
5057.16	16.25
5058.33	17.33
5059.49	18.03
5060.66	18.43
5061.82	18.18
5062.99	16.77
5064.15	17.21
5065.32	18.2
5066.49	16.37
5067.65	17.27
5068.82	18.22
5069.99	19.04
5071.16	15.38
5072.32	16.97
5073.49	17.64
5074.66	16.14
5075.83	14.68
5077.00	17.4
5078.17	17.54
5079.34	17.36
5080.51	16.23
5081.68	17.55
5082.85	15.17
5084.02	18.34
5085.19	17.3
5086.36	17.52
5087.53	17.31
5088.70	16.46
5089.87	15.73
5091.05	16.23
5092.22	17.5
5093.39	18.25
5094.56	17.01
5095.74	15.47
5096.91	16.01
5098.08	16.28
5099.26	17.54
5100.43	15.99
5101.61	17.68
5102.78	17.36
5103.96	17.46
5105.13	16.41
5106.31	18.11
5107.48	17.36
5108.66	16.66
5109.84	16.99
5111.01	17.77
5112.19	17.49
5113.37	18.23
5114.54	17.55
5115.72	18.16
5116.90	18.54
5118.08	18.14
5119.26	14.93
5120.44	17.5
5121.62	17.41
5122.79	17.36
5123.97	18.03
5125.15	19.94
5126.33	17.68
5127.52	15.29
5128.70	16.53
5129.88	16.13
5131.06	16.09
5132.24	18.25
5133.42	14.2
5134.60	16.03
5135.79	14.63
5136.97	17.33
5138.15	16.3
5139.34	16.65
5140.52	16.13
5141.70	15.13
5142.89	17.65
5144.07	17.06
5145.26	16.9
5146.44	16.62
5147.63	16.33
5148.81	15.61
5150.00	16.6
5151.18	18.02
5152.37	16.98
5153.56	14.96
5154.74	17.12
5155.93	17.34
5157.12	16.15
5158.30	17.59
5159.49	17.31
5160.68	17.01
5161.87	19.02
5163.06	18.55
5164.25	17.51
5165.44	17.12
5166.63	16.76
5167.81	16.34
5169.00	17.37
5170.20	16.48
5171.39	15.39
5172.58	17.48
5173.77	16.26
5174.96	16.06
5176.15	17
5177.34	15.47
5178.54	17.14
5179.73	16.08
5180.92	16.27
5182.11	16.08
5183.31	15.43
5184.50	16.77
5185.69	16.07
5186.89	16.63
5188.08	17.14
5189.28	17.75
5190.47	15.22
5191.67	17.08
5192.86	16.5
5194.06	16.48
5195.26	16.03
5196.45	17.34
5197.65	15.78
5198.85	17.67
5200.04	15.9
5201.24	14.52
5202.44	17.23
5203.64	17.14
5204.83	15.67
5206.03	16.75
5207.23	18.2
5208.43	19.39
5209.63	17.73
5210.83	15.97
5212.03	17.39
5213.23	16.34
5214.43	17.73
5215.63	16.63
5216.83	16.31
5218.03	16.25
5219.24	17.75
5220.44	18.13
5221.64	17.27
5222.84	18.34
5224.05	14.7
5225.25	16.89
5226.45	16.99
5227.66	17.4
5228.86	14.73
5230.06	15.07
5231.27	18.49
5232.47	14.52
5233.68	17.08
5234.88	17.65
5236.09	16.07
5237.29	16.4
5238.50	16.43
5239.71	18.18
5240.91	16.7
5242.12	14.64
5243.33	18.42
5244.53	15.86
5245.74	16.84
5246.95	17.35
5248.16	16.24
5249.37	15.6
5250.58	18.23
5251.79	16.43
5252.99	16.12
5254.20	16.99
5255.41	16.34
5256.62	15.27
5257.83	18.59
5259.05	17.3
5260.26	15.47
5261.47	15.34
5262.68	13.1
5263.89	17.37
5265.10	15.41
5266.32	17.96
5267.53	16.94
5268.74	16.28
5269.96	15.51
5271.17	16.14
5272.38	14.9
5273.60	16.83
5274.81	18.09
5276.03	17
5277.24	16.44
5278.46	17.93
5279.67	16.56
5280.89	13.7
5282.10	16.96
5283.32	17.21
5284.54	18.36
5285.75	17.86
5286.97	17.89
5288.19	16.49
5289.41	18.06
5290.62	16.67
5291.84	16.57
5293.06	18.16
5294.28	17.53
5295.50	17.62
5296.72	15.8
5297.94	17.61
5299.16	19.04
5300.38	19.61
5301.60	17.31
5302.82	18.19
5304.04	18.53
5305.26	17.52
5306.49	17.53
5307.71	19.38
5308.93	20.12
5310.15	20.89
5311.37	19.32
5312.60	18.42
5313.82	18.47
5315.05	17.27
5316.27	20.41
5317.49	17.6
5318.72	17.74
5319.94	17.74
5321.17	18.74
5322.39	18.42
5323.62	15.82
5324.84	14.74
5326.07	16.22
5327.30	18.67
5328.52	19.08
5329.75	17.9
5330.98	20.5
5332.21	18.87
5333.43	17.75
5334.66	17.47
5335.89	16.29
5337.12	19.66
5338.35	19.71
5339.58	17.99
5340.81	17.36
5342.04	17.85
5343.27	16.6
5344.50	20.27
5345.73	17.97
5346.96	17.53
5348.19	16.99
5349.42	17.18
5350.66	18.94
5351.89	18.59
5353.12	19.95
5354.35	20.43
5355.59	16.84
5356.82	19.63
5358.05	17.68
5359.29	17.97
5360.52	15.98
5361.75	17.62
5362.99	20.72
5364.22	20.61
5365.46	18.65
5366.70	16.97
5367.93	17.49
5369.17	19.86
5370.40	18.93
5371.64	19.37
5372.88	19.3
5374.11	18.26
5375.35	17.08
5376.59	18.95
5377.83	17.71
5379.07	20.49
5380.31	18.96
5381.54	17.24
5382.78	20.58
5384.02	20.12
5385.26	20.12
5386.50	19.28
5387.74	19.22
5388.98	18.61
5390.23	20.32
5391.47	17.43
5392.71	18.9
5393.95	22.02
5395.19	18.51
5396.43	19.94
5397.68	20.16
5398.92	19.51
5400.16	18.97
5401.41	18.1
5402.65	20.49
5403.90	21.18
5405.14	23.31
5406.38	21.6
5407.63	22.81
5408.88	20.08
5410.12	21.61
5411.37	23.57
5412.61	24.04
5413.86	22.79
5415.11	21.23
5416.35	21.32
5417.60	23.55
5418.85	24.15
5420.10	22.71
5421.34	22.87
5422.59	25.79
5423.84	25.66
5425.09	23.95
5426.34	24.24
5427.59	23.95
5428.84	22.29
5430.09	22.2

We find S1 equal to 18.7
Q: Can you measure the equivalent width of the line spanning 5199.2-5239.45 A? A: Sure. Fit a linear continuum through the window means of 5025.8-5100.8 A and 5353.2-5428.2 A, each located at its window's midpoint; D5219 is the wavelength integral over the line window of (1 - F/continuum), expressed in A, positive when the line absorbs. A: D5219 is 4.16 A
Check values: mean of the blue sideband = 17.2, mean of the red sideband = 20.3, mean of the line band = 16.8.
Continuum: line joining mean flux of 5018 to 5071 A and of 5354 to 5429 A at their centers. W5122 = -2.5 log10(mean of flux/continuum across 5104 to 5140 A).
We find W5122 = 0.082 mag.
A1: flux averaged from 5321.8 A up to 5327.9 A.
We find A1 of 16.7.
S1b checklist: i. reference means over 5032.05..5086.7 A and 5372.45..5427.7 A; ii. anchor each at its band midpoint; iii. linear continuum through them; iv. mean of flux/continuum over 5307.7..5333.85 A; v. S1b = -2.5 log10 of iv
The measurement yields 0.10 mag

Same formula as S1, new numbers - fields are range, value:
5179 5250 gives 16.7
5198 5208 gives 16.7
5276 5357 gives 18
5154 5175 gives 17.1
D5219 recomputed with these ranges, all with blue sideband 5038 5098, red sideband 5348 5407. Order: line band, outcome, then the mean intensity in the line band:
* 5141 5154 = 0.8 A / 16.5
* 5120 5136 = 0.6 A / 16.8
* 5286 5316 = 0.8 A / 18.1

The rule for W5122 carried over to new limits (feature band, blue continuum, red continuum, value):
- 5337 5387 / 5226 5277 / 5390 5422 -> 0.07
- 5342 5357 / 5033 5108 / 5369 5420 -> 0.08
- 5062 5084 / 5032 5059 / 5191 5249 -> 0.02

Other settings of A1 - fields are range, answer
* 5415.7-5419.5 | 23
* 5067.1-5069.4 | 17.7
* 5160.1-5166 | 17.8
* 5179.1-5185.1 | 16.2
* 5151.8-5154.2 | 16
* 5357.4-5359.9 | 17.8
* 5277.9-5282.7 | 16.3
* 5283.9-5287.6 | 18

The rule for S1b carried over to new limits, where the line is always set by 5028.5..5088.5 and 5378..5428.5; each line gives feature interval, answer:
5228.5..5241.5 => 0.171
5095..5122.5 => 0.046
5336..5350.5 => 0.140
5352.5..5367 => 0.116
